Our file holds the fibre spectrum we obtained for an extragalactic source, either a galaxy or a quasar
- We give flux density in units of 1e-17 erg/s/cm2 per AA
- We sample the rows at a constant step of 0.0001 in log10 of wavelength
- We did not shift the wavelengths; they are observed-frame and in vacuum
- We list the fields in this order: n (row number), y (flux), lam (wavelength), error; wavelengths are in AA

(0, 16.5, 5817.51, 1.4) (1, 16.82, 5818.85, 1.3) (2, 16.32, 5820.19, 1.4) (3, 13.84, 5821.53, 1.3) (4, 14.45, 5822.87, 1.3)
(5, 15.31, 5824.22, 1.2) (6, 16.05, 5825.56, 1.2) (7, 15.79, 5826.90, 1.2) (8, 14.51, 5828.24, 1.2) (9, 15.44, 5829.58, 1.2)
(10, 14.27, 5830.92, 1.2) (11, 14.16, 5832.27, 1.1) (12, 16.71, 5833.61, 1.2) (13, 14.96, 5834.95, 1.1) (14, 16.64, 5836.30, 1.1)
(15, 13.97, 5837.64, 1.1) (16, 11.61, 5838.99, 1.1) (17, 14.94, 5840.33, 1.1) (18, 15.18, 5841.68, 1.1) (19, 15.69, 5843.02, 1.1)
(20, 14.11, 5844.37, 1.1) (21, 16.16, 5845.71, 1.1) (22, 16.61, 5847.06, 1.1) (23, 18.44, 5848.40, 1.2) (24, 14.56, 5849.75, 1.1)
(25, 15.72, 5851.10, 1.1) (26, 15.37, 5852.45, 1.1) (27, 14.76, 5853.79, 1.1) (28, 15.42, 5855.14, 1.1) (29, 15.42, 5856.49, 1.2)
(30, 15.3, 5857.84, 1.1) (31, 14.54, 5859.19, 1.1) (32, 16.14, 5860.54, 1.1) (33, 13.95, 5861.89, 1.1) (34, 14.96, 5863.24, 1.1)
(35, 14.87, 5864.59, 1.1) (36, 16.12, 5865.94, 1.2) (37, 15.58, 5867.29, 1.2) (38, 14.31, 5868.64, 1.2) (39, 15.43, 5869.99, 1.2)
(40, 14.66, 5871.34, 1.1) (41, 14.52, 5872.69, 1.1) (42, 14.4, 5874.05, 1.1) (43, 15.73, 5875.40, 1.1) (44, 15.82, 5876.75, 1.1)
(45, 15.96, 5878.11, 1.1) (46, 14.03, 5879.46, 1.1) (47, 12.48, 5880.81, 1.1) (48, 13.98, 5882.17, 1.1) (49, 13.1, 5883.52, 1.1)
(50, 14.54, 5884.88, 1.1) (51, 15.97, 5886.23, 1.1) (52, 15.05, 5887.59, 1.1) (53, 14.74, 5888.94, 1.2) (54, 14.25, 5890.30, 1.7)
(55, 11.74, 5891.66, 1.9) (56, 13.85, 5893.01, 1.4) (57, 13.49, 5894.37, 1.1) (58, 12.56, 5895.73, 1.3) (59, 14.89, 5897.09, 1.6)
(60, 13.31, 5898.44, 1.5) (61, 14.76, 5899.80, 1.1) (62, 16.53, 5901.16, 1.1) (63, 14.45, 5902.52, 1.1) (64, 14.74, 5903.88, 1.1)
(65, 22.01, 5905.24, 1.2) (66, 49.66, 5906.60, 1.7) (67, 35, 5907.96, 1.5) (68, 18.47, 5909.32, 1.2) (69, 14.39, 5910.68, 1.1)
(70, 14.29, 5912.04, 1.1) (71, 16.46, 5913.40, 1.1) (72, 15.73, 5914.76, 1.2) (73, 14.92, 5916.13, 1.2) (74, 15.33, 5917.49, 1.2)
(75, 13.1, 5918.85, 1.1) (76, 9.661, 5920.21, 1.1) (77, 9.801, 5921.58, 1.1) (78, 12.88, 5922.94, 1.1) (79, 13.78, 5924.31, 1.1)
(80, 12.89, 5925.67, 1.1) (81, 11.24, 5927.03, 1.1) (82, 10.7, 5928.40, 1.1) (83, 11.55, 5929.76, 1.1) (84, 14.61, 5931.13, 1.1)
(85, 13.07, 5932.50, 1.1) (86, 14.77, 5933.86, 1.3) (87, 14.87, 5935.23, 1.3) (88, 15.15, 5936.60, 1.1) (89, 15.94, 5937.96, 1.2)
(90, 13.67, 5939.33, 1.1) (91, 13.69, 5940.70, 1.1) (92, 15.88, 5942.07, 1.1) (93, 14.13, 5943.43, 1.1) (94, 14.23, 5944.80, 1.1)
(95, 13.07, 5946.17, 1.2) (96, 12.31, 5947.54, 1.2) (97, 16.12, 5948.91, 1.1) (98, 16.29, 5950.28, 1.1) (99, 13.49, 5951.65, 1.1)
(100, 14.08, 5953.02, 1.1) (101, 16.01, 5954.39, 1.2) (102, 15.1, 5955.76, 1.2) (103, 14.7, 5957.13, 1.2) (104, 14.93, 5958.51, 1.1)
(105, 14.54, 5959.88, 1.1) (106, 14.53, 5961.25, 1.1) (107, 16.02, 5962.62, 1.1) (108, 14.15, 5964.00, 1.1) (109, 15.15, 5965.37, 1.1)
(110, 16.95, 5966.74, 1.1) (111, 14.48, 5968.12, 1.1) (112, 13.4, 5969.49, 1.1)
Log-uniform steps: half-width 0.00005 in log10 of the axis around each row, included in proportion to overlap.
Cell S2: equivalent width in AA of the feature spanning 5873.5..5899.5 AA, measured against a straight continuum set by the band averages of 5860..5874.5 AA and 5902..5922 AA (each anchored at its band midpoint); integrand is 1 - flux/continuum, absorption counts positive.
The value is 3.7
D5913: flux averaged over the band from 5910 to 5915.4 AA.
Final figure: 15.2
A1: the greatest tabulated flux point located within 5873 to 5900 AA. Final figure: 15.97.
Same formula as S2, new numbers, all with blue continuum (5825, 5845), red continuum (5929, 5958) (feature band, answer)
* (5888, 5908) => -4.39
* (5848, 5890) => -0.65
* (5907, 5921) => -2.68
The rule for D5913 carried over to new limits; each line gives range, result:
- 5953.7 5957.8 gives 15.3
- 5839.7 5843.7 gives 15.3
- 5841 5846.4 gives 15.3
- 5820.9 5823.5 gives 14.1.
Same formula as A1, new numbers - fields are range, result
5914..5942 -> 15.94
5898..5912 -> 49.66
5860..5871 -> 16.14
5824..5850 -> 18.44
